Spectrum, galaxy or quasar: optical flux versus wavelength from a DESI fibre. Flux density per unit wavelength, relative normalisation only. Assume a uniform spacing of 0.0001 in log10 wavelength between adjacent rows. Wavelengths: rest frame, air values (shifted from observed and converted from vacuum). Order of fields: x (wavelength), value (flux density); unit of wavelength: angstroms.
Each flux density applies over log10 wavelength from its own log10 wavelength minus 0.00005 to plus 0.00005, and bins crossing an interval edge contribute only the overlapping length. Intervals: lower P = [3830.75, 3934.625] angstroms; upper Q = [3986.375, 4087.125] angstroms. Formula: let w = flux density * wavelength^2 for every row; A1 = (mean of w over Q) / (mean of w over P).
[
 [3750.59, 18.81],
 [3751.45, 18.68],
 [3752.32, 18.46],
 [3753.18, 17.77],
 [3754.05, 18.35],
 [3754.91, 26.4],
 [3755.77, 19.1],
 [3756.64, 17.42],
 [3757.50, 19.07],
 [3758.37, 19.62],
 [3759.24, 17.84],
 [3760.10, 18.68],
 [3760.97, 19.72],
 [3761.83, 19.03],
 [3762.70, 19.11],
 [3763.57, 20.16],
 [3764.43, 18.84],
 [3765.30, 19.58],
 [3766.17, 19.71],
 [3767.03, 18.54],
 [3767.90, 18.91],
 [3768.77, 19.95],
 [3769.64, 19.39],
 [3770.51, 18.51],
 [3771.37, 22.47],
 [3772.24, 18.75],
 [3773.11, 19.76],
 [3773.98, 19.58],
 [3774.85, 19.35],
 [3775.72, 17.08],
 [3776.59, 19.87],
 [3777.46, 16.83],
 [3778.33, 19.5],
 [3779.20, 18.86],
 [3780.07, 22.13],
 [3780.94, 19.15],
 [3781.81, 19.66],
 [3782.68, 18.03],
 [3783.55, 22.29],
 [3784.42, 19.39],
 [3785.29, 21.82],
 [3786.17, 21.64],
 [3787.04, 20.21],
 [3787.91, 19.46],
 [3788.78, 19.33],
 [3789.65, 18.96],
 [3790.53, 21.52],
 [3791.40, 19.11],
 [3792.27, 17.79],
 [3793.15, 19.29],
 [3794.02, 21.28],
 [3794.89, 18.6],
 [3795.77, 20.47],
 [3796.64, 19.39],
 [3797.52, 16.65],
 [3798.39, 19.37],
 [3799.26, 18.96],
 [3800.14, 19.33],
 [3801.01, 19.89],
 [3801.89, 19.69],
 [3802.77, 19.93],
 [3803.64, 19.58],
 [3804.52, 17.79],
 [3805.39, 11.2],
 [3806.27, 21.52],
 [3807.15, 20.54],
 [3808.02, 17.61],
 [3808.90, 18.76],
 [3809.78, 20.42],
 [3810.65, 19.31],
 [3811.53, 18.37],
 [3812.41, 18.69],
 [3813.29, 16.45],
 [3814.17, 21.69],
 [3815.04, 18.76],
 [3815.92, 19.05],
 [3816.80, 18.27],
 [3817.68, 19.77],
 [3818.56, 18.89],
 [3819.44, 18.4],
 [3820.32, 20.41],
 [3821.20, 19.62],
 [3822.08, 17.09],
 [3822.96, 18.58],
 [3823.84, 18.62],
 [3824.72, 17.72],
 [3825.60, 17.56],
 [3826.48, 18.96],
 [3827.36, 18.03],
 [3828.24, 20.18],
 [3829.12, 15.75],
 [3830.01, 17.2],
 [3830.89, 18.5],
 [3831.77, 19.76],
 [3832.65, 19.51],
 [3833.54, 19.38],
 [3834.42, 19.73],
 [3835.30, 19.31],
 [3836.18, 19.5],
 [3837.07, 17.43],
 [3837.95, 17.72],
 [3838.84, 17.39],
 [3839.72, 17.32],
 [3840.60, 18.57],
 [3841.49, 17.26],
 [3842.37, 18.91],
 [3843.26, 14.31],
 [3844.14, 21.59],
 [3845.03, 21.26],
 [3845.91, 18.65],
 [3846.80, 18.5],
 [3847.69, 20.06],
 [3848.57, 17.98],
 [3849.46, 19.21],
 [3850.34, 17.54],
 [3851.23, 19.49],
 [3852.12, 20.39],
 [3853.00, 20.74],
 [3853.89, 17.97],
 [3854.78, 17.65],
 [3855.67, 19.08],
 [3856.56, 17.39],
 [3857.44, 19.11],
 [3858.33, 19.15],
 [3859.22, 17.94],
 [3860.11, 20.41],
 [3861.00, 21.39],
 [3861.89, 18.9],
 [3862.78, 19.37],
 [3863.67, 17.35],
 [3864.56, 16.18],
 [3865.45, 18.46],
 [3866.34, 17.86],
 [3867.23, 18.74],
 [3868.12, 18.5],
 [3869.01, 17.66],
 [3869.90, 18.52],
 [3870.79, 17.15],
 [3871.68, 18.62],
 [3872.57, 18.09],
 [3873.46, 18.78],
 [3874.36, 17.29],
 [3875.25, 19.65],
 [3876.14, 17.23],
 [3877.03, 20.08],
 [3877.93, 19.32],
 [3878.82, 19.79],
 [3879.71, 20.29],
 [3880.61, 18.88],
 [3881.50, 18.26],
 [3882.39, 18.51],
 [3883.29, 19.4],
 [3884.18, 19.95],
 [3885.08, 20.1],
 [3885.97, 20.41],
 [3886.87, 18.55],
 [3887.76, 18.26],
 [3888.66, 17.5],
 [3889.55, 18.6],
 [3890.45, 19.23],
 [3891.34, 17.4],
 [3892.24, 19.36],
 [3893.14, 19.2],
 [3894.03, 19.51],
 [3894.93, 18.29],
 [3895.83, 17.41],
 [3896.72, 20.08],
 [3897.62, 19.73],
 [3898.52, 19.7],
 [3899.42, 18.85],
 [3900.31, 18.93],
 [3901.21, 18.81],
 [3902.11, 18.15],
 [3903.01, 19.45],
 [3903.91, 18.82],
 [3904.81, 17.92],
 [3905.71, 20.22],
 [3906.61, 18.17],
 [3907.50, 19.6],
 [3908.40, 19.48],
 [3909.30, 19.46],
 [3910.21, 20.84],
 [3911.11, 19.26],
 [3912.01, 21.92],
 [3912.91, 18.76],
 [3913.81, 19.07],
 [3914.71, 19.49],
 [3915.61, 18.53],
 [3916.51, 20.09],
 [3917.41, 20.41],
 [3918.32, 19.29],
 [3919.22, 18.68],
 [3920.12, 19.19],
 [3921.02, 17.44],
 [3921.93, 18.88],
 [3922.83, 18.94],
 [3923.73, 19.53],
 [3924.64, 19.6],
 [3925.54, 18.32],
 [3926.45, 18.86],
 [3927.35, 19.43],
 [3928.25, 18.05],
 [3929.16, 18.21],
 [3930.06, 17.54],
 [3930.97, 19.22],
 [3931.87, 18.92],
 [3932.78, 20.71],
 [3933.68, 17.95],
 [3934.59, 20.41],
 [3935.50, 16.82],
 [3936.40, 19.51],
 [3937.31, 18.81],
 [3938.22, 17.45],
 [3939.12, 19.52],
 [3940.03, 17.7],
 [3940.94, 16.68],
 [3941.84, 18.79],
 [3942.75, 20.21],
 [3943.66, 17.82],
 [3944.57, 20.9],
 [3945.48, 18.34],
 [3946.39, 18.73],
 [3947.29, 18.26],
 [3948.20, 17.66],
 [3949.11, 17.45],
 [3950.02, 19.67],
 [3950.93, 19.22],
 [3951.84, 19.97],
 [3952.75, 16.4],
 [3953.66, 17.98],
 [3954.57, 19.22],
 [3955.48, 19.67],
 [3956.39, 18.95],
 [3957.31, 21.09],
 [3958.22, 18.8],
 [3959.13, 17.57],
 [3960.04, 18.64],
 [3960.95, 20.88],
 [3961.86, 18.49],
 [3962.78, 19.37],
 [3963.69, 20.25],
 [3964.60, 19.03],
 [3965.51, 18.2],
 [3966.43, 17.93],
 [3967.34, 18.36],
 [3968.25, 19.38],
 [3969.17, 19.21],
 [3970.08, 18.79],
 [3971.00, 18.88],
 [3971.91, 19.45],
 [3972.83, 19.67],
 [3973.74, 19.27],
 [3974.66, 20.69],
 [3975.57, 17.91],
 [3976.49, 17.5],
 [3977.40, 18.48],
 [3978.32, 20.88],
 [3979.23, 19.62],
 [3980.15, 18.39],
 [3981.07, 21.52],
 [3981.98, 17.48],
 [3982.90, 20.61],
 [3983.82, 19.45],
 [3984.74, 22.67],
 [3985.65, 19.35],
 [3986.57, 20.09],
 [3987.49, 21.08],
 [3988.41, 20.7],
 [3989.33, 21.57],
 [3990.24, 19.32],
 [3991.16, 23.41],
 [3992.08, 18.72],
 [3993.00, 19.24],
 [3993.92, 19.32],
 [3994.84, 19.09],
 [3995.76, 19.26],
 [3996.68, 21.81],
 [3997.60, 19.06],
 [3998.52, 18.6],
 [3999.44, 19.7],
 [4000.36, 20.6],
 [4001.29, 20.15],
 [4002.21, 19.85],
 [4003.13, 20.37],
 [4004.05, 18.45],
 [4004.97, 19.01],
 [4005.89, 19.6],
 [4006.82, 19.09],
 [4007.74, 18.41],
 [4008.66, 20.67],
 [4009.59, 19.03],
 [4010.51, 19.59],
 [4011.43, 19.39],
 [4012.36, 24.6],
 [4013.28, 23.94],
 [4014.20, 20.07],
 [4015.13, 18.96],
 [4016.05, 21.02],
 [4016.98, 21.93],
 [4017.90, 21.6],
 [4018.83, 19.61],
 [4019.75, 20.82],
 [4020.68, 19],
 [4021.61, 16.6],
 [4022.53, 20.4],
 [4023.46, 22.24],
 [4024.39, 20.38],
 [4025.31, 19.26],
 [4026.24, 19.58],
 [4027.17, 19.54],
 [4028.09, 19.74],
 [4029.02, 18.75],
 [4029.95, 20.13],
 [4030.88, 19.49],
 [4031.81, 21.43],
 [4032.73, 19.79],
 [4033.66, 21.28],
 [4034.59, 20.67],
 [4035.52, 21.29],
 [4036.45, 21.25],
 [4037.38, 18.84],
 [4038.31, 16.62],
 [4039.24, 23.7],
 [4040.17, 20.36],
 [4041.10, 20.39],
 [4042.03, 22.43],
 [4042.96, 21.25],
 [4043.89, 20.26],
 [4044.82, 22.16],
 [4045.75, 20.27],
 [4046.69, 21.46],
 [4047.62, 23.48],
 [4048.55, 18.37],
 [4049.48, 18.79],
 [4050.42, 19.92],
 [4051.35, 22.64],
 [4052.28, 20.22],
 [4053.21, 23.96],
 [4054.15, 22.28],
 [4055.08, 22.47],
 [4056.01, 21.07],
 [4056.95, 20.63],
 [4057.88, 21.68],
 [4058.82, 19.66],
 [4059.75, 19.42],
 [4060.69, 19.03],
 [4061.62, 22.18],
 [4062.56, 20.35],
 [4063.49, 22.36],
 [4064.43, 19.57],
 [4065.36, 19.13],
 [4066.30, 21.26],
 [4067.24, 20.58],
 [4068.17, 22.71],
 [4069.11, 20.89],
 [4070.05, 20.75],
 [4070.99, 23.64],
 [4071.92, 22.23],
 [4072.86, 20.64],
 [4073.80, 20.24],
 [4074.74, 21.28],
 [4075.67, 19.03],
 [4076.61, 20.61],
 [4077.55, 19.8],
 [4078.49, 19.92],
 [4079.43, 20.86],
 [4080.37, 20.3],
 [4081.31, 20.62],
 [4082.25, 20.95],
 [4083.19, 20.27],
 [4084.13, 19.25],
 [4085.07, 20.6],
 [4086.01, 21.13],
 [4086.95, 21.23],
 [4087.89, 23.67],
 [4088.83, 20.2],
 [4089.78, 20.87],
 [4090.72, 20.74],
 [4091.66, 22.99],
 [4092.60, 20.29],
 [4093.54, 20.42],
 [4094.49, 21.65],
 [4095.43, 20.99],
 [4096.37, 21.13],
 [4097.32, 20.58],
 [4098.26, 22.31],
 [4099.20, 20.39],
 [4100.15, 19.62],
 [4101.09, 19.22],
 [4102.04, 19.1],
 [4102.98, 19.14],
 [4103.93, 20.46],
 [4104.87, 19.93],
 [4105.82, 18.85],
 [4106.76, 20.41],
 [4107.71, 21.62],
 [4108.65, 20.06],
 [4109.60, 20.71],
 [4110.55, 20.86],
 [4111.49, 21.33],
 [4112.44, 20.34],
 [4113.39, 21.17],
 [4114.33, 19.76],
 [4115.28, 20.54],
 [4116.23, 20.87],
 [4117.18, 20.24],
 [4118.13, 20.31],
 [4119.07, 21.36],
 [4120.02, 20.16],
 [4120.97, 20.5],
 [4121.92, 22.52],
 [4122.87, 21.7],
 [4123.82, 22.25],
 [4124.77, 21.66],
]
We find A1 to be 1.17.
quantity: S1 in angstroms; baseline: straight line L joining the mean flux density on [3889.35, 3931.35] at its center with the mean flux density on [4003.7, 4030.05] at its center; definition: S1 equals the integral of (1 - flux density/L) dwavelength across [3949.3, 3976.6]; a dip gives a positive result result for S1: 0.7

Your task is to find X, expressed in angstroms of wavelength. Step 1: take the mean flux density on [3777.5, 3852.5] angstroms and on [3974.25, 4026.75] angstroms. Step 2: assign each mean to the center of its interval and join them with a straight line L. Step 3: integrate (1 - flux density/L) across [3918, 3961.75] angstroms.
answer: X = 2.0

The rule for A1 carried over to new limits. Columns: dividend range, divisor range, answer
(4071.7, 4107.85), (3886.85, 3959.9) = 1.18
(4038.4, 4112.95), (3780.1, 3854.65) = 1.25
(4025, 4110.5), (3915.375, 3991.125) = 1.14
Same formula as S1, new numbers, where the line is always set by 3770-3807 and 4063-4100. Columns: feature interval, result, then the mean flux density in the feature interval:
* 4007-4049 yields 0.4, 20.4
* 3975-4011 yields 1.3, 19.7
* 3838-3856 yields 0.9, 18.7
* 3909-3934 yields 1.1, 19.2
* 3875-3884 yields 0.3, 19.2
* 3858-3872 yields 0.9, 18.5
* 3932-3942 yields 0.8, 18.6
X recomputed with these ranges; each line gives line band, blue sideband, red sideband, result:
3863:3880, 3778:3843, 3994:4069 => 0.87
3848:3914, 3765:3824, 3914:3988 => 0.78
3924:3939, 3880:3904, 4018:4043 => 0.41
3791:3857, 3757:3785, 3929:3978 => 1.57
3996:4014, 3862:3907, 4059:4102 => -0.09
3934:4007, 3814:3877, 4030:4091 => 2.34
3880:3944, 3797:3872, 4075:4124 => 0.87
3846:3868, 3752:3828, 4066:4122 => 0.86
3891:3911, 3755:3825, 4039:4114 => 0.78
